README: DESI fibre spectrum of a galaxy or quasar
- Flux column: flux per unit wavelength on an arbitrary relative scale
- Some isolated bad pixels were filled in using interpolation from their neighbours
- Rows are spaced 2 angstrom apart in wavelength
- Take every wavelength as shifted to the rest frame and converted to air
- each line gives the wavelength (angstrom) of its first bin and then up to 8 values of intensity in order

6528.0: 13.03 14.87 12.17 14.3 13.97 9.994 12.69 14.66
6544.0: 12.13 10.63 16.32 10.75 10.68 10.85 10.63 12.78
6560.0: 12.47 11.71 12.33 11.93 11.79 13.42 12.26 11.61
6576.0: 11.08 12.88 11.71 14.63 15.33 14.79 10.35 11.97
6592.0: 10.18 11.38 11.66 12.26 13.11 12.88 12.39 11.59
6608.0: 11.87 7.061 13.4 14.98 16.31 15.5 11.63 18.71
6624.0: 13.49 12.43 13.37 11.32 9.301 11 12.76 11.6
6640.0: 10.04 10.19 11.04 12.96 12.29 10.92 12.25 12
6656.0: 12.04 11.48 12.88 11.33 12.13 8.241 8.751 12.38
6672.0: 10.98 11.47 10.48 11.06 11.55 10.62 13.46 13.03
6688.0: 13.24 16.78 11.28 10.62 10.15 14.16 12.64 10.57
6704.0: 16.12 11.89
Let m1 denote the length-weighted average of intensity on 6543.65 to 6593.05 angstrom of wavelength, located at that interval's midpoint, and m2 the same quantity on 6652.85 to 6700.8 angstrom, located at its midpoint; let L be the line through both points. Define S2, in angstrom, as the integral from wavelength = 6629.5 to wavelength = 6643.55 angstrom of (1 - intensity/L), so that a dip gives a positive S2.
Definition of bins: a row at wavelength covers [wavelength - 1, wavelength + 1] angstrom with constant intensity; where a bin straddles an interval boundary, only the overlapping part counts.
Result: 1.25 angstrom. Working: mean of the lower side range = 12.2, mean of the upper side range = 11.8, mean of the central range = 10.9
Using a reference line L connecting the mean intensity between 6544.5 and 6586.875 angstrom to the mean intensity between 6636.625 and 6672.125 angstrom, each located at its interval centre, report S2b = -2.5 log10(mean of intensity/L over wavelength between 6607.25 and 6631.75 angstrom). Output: -0.13 mag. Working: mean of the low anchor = 12.4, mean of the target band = 13.2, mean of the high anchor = 11.3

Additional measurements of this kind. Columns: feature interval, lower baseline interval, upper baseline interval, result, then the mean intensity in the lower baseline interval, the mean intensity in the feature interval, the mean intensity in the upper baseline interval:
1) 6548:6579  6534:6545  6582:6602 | 0.063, 12.8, 12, 12.5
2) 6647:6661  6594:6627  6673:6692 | 0.056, 13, 12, 12.4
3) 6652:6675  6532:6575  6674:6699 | 0.084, 12.3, 11.3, 12.2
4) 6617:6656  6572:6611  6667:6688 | -0.045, 12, 12.2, 11.5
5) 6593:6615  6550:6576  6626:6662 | -0.031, 11.8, 12.1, 11.6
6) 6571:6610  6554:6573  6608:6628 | 0.056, 12.1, 12.2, 13.6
